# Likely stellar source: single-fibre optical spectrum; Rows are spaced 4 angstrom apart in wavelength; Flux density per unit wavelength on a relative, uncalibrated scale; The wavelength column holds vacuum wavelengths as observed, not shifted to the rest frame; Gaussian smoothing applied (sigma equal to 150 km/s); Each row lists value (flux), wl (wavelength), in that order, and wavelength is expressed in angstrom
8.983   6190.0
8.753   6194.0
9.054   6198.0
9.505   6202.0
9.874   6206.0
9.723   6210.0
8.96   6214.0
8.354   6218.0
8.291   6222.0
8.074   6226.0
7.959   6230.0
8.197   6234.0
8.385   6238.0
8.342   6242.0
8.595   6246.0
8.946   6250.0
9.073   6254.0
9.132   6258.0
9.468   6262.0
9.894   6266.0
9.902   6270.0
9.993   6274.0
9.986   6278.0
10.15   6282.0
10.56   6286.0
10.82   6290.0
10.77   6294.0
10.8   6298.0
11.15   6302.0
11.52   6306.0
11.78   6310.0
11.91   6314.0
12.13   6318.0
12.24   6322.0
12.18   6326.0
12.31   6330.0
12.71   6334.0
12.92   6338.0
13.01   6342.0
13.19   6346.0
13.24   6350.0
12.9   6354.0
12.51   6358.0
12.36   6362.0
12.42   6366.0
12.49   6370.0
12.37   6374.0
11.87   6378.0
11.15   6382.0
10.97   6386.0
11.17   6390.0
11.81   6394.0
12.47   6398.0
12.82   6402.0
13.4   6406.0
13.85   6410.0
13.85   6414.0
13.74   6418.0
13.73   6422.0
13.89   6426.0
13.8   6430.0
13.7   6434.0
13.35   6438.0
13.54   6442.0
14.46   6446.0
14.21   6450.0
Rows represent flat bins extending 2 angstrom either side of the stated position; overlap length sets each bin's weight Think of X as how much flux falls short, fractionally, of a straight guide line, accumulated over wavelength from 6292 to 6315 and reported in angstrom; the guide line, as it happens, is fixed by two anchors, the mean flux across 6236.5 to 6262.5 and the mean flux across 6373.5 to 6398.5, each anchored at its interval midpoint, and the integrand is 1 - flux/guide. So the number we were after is -3.18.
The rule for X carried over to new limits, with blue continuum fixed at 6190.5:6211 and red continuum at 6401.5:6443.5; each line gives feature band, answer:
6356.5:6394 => 2.35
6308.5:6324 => -0.60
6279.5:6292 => 0.56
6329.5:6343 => -0.90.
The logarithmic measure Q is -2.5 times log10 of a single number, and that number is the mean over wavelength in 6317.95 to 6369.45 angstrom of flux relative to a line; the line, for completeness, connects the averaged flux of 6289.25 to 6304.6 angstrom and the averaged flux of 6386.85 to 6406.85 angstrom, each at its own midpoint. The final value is -0.101 mag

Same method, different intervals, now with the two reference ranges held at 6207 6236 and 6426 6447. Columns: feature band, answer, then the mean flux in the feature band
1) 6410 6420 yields -0.047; 13.8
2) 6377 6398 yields 0.099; 11.5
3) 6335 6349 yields -0.139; 13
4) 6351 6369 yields -0.061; 12.6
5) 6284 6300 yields -0.050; 10.7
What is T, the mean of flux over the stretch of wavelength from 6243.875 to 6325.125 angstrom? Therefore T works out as 10.5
